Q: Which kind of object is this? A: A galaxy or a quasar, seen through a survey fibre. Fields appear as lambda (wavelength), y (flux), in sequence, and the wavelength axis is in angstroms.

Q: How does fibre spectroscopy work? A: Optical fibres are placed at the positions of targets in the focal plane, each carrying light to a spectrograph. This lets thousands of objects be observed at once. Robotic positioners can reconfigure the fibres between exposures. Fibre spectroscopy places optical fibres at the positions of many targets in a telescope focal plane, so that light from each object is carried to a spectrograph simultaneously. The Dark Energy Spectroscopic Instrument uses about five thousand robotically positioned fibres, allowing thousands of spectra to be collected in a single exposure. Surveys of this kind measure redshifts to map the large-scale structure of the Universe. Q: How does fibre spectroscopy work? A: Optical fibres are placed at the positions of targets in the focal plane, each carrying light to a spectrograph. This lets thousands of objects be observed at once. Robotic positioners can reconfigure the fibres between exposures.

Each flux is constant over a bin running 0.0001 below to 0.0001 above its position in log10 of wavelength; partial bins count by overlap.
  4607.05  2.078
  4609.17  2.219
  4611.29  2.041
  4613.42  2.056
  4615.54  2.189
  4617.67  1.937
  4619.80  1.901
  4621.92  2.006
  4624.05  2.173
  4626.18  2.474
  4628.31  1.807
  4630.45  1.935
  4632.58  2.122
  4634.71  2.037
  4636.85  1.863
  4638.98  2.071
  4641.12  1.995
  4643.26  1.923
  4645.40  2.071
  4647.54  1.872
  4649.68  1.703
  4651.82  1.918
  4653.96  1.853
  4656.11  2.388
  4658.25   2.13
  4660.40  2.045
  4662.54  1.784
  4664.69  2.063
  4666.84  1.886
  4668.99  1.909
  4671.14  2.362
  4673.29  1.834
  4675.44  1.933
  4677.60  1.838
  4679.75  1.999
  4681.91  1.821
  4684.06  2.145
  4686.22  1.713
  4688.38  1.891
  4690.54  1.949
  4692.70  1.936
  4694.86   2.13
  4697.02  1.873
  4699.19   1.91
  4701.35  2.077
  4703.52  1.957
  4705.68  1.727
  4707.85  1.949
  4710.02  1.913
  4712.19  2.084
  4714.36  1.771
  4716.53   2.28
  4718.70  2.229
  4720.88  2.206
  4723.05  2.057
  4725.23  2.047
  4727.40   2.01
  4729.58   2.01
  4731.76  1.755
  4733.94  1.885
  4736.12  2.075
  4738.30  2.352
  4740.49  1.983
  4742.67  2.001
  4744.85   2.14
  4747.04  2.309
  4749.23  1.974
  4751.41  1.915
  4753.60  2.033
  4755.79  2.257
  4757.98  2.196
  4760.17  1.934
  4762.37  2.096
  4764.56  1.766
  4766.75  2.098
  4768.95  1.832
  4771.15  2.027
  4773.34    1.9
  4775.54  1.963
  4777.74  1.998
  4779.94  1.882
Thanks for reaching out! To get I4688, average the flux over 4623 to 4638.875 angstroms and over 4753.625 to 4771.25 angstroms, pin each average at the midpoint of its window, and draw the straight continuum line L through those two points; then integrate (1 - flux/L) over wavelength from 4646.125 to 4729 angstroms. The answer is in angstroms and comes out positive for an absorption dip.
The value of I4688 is 2.6 angstroms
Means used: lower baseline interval 2.06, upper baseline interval 2.03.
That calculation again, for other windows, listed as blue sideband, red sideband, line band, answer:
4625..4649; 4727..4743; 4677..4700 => 0.9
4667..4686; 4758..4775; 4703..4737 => -0.6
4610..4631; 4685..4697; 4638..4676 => 0.0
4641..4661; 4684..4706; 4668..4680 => -0.1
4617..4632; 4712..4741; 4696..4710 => 0.9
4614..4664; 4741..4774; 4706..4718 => 0.2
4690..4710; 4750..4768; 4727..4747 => -0.4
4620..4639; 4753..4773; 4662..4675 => 0.4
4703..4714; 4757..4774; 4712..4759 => -3.0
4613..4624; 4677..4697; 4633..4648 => 0.1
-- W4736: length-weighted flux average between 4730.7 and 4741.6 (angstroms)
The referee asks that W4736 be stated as 2.01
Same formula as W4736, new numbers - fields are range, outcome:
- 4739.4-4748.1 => 2.11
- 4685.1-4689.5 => 1.8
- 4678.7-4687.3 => 1.92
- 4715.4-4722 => 2.23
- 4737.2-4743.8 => 2.11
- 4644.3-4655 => 1.88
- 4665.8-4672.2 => 2.05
